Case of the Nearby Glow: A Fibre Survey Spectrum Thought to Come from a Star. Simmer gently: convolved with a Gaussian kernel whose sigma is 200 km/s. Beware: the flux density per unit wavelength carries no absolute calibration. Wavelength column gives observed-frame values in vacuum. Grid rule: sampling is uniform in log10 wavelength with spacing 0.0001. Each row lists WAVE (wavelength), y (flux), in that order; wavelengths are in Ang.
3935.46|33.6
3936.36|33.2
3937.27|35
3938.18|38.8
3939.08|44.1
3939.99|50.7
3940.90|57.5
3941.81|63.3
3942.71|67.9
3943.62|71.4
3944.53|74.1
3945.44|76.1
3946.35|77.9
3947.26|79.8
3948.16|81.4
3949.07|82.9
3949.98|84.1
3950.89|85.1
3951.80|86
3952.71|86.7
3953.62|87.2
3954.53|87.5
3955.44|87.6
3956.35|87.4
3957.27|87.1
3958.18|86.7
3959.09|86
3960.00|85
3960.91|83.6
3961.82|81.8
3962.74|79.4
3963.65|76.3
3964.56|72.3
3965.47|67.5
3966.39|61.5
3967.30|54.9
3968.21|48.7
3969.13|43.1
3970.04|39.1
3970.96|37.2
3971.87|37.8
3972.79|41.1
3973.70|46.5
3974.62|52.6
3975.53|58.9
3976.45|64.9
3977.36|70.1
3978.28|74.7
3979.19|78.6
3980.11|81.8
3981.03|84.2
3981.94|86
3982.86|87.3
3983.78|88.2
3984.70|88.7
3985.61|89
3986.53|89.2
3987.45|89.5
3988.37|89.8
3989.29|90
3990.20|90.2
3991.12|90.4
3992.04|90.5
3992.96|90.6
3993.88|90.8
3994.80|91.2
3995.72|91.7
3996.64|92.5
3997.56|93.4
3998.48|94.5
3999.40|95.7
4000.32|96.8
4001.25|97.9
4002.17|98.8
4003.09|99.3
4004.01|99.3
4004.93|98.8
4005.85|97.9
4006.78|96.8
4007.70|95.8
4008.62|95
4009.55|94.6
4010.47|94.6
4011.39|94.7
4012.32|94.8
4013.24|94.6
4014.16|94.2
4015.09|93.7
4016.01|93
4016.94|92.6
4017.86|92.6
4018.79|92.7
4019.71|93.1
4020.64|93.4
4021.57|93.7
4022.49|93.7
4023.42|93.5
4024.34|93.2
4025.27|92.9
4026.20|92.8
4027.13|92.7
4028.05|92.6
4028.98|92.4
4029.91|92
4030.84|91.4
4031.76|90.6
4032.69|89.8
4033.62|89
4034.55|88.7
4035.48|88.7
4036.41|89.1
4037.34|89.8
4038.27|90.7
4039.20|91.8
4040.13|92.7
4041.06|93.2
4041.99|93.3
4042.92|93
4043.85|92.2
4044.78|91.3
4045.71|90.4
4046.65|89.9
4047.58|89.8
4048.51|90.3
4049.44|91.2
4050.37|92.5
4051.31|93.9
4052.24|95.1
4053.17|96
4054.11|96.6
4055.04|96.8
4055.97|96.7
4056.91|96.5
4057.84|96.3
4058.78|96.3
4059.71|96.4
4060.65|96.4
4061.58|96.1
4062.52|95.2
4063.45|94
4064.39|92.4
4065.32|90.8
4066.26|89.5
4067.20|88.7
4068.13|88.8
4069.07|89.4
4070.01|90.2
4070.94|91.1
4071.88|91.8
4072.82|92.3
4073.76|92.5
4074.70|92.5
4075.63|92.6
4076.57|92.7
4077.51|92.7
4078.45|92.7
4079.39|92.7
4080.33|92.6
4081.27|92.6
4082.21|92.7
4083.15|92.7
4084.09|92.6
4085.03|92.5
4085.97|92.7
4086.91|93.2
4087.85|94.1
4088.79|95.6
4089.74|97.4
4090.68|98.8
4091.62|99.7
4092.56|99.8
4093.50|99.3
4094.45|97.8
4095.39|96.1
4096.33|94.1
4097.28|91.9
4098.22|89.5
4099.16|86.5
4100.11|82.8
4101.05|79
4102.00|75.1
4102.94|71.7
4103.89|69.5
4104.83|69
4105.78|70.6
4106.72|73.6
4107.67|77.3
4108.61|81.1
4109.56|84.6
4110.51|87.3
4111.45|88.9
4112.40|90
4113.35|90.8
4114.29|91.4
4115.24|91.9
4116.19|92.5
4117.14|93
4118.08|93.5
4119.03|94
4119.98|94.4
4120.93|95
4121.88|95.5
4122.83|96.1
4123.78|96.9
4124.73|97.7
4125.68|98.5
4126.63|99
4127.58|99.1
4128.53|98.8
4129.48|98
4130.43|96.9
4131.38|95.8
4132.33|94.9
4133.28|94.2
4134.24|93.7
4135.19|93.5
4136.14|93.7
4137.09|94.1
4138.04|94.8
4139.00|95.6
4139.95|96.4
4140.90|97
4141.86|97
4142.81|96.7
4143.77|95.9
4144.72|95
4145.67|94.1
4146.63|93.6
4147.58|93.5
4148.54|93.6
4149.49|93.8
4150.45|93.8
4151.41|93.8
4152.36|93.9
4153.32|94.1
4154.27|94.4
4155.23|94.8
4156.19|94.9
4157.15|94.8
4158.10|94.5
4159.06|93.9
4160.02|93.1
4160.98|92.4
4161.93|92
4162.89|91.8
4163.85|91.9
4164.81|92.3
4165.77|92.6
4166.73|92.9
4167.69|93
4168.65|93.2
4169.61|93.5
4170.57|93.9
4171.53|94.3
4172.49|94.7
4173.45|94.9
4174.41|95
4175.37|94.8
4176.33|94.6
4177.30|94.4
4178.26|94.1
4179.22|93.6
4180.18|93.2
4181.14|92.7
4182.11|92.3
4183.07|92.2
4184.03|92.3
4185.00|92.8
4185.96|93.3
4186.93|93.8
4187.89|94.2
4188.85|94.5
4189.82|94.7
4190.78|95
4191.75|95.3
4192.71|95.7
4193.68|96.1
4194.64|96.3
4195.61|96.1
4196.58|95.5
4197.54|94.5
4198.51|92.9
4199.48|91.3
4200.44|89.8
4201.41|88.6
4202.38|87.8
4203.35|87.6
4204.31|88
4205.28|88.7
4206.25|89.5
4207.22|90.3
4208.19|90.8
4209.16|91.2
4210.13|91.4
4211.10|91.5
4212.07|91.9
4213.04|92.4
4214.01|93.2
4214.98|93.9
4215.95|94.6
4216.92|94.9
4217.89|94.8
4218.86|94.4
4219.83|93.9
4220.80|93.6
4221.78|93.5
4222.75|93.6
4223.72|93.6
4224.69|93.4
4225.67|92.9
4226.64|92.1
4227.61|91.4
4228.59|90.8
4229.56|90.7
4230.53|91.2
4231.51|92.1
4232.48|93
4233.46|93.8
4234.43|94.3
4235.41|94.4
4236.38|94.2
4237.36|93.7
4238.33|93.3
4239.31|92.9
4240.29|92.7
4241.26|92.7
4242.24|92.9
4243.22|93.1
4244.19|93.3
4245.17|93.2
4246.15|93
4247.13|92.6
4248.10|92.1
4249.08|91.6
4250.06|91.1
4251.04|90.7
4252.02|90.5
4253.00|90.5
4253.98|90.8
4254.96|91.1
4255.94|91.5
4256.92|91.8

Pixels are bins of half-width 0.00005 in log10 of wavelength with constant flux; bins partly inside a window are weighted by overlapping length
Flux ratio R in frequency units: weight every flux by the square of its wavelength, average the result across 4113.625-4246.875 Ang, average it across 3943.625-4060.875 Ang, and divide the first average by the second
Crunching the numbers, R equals 1.19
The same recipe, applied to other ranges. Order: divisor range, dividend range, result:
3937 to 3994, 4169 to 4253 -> 1.43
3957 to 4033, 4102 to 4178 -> 1.17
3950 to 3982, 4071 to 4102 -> 1.39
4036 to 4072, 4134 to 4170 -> 1.06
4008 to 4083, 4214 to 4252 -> 1.10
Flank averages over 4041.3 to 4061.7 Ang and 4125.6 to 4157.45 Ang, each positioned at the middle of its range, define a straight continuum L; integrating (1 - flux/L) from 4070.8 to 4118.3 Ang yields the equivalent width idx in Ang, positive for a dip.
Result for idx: 2.6 Ang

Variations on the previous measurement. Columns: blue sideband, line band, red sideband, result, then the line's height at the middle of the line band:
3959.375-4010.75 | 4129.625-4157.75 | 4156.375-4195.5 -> -1.0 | 91.5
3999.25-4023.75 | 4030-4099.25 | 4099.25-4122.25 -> -2.7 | 89.6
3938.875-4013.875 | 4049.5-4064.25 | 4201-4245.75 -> -2.0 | 84.1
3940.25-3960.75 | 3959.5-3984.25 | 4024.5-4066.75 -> 5.0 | 83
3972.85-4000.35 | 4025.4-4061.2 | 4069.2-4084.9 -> -1.5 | 88.9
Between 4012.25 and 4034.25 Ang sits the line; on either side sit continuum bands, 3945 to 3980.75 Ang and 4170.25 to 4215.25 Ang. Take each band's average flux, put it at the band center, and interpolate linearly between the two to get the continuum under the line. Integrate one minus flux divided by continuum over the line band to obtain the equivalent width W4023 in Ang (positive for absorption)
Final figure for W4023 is -4.4 Ang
